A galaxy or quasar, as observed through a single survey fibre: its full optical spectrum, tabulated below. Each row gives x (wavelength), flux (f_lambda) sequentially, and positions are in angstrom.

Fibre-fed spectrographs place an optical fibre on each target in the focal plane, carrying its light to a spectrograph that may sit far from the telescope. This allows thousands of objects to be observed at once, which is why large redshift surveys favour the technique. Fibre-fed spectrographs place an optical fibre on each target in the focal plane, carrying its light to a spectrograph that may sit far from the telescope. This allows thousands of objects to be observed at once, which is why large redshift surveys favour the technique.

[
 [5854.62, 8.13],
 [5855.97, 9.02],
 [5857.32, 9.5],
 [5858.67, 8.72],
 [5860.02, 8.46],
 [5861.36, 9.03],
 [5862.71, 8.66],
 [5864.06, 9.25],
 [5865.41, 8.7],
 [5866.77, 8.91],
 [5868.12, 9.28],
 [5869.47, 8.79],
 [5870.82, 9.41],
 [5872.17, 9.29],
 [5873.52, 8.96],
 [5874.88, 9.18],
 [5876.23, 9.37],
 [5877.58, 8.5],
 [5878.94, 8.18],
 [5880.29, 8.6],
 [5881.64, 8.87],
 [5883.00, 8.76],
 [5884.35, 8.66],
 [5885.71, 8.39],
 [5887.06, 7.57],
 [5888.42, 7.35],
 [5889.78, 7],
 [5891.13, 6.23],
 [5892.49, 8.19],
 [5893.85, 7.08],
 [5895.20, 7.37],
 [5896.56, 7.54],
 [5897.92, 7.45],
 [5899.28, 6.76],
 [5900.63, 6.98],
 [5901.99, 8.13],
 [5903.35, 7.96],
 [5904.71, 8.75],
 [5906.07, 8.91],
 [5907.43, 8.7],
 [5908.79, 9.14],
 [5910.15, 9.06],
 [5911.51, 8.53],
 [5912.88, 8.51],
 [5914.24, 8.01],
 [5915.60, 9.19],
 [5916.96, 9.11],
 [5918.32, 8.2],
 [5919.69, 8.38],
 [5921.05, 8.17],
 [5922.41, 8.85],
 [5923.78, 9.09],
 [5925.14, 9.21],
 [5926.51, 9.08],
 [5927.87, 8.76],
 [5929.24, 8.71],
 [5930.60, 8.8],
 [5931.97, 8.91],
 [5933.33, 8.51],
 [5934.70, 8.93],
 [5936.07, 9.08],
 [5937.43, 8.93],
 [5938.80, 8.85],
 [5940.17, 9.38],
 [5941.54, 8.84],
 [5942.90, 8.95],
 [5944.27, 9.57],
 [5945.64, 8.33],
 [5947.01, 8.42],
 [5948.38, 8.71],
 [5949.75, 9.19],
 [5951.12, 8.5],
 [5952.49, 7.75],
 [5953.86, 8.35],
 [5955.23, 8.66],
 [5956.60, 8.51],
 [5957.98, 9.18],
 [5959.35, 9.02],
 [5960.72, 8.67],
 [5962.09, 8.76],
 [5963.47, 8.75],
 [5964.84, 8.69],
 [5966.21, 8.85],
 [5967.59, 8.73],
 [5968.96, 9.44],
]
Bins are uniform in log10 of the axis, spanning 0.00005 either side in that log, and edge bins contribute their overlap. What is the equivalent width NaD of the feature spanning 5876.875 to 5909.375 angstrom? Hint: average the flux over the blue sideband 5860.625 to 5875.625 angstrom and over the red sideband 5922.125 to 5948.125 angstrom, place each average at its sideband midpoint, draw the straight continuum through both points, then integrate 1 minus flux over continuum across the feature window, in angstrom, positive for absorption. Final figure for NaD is 3.7 angstrom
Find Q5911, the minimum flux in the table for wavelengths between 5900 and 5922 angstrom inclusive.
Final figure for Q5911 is 6.98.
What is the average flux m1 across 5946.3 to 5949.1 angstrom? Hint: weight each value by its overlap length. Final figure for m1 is 8.57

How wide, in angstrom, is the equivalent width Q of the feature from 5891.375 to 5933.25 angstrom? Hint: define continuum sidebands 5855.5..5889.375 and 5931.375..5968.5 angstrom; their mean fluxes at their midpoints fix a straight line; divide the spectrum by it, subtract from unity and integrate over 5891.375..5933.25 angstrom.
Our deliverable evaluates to 1.9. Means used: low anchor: 8.76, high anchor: 8.78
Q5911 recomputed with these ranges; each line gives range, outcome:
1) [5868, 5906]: 6.23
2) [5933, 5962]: 7.75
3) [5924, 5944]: 8.51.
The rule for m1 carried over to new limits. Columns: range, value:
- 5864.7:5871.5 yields 9.02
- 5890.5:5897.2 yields 7.29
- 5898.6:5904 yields 7.46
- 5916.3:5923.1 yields 8.54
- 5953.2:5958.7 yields 8.67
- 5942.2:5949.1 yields 8.8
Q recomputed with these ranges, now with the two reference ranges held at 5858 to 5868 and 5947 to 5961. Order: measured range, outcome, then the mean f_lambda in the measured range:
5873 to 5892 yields 1.2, 8.25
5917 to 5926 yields 0.0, 8.69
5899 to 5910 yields 0.6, 8.27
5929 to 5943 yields -0.4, 8.91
